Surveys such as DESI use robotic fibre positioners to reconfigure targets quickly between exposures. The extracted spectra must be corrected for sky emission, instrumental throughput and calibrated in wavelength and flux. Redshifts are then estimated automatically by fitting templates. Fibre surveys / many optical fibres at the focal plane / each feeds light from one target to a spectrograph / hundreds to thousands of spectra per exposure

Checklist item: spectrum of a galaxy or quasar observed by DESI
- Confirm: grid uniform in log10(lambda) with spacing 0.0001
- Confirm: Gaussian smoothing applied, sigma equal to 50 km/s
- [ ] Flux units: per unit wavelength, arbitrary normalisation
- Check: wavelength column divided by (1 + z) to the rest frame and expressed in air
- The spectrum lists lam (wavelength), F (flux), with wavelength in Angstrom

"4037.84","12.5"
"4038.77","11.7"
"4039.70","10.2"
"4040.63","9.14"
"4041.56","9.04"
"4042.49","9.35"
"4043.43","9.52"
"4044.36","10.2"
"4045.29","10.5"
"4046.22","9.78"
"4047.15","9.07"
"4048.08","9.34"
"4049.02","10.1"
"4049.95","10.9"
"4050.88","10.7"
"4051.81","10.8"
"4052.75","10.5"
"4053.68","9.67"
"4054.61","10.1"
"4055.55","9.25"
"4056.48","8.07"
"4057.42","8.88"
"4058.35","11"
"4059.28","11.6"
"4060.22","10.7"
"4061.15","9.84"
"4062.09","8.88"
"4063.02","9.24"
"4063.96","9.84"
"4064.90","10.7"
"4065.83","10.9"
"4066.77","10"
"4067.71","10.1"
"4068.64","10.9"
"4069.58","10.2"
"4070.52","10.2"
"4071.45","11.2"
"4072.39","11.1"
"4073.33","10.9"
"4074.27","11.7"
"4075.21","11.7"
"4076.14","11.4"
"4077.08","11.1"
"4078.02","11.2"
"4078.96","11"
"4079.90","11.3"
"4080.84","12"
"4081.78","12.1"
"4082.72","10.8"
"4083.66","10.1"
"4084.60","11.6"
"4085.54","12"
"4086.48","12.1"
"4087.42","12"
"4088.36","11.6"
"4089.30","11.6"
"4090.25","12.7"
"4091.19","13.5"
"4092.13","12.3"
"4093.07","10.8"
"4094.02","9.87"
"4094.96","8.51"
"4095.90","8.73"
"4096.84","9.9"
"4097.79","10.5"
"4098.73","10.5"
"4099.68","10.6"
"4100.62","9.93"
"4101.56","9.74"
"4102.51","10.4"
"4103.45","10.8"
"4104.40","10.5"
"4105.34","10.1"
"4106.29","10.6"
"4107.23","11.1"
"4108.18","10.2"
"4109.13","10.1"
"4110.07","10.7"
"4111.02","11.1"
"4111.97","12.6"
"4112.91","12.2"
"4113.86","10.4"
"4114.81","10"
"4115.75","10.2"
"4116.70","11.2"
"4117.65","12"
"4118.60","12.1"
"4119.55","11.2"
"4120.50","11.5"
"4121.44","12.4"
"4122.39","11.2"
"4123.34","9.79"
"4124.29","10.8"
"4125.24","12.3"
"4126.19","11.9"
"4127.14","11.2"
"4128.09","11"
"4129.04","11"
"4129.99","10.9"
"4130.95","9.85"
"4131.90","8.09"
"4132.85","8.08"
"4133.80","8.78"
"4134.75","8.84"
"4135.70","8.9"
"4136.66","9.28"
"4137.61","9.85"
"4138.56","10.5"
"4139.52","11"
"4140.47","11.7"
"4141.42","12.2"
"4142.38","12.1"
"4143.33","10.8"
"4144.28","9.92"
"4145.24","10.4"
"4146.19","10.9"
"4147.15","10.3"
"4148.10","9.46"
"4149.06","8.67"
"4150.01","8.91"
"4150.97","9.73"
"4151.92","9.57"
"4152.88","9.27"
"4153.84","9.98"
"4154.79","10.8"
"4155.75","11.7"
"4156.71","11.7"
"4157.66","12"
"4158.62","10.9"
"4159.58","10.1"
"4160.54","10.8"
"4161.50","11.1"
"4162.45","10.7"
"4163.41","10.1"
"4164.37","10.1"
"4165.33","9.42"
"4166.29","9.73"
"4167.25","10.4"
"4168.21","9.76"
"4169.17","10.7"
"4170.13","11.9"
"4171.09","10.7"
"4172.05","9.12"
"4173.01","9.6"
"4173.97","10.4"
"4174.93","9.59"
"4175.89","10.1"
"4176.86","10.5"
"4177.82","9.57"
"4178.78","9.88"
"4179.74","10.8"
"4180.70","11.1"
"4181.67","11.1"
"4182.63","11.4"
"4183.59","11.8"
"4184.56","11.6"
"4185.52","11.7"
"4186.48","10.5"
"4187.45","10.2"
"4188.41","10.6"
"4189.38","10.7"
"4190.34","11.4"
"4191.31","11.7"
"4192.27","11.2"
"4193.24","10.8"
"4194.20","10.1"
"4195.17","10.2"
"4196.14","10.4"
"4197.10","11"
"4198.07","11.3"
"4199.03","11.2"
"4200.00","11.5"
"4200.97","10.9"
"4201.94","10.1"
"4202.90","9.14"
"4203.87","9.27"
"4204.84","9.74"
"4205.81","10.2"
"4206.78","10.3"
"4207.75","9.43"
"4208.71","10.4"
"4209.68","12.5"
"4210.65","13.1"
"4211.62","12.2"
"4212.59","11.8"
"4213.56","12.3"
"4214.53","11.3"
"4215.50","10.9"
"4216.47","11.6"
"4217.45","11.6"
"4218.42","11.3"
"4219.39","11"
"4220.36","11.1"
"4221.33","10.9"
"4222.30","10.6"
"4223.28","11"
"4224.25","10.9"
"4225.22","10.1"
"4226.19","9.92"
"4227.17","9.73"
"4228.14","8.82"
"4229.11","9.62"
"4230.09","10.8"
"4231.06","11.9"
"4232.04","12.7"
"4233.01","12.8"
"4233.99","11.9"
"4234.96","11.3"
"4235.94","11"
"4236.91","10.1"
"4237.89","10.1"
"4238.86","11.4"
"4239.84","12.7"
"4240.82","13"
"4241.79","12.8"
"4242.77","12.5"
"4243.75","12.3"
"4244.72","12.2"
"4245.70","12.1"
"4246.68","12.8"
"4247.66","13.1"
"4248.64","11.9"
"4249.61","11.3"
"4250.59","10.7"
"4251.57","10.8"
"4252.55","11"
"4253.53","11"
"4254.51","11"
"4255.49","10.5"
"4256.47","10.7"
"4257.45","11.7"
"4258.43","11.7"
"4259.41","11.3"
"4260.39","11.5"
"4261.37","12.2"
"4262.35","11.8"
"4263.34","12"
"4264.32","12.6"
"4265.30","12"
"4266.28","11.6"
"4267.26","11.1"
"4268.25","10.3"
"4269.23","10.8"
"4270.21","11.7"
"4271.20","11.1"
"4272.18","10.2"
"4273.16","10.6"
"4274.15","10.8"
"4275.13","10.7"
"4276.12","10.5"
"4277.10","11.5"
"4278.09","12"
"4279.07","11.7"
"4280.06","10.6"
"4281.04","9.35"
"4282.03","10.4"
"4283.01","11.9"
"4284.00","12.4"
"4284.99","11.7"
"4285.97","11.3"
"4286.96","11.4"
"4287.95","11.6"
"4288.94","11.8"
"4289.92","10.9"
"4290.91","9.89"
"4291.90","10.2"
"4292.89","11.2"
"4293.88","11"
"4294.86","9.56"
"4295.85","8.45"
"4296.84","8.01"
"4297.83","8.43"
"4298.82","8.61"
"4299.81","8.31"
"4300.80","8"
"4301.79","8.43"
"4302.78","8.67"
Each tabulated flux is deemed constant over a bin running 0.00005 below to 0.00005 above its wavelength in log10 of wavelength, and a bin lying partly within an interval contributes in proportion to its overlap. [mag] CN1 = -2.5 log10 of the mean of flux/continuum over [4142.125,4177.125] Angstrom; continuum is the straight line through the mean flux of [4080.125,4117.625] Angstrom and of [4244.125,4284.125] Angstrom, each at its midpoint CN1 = 0.08 mag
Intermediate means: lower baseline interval 10.9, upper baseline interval 11.3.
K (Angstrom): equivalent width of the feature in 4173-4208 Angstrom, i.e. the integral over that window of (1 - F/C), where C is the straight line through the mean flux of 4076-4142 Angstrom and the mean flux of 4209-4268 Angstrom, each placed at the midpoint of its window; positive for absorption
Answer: 2.0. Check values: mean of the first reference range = 10.8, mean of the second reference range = 11.5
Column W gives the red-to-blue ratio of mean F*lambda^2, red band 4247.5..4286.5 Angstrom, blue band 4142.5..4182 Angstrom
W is 1.1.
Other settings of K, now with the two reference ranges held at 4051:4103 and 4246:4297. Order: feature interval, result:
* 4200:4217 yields 0.1 Angstrom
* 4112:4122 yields -0.6 Angstrom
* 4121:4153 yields 1.6 Angstrom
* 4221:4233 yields 0.4 Angstrom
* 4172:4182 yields 0.7 Angstrom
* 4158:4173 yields 0.7 Angstrom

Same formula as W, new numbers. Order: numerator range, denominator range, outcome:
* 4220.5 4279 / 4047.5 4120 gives 1.14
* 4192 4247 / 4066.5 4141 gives 1.09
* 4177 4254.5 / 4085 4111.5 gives 1.09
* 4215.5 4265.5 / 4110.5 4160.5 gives 1.13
